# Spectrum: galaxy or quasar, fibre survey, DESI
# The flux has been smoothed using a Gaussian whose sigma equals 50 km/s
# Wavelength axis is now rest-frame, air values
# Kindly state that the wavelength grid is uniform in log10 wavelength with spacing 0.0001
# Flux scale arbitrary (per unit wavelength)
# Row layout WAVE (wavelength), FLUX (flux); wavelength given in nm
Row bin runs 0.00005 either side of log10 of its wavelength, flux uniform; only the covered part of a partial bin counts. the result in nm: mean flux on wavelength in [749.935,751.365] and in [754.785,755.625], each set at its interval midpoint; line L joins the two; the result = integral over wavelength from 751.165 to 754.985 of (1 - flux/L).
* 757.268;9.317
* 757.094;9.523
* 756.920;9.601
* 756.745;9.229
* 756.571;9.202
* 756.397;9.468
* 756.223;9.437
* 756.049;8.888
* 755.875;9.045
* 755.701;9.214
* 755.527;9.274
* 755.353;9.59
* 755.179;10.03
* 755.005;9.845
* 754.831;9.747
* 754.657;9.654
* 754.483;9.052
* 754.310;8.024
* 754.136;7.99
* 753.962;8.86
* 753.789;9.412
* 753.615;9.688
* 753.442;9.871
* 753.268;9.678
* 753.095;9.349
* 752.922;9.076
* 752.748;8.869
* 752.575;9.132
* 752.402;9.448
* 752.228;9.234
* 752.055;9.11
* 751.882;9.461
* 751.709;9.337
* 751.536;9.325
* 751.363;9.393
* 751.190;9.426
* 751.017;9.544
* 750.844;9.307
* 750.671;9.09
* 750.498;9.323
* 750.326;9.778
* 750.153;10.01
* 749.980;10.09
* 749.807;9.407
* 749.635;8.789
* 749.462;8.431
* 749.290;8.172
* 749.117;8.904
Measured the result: 0.15 nm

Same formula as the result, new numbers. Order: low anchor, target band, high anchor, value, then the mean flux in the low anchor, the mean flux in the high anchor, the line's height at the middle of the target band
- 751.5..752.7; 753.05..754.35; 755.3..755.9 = 0.02 nm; 9.28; 9.29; 9.28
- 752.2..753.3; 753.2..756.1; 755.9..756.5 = -0.01 nm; 9.23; 9.25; 9.24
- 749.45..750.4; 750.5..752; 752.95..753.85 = 0.03 nm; 9.48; 9.57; 9.52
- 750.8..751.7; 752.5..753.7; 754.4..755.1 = 0.01 nm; 9.4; 9.57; 9.49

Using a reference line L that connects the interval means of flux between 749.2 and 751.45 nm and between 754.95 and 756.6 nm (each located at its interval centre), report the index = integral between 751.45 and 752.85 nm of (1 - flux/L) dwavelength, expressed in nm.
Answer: 0.01 nm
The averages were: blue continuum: 9.29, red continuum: 9.4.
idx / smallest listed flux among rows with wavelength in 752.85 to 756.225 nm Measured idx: 7.99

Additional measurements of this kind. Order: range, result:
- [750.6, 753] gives 8.869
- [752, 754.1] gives 8.86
